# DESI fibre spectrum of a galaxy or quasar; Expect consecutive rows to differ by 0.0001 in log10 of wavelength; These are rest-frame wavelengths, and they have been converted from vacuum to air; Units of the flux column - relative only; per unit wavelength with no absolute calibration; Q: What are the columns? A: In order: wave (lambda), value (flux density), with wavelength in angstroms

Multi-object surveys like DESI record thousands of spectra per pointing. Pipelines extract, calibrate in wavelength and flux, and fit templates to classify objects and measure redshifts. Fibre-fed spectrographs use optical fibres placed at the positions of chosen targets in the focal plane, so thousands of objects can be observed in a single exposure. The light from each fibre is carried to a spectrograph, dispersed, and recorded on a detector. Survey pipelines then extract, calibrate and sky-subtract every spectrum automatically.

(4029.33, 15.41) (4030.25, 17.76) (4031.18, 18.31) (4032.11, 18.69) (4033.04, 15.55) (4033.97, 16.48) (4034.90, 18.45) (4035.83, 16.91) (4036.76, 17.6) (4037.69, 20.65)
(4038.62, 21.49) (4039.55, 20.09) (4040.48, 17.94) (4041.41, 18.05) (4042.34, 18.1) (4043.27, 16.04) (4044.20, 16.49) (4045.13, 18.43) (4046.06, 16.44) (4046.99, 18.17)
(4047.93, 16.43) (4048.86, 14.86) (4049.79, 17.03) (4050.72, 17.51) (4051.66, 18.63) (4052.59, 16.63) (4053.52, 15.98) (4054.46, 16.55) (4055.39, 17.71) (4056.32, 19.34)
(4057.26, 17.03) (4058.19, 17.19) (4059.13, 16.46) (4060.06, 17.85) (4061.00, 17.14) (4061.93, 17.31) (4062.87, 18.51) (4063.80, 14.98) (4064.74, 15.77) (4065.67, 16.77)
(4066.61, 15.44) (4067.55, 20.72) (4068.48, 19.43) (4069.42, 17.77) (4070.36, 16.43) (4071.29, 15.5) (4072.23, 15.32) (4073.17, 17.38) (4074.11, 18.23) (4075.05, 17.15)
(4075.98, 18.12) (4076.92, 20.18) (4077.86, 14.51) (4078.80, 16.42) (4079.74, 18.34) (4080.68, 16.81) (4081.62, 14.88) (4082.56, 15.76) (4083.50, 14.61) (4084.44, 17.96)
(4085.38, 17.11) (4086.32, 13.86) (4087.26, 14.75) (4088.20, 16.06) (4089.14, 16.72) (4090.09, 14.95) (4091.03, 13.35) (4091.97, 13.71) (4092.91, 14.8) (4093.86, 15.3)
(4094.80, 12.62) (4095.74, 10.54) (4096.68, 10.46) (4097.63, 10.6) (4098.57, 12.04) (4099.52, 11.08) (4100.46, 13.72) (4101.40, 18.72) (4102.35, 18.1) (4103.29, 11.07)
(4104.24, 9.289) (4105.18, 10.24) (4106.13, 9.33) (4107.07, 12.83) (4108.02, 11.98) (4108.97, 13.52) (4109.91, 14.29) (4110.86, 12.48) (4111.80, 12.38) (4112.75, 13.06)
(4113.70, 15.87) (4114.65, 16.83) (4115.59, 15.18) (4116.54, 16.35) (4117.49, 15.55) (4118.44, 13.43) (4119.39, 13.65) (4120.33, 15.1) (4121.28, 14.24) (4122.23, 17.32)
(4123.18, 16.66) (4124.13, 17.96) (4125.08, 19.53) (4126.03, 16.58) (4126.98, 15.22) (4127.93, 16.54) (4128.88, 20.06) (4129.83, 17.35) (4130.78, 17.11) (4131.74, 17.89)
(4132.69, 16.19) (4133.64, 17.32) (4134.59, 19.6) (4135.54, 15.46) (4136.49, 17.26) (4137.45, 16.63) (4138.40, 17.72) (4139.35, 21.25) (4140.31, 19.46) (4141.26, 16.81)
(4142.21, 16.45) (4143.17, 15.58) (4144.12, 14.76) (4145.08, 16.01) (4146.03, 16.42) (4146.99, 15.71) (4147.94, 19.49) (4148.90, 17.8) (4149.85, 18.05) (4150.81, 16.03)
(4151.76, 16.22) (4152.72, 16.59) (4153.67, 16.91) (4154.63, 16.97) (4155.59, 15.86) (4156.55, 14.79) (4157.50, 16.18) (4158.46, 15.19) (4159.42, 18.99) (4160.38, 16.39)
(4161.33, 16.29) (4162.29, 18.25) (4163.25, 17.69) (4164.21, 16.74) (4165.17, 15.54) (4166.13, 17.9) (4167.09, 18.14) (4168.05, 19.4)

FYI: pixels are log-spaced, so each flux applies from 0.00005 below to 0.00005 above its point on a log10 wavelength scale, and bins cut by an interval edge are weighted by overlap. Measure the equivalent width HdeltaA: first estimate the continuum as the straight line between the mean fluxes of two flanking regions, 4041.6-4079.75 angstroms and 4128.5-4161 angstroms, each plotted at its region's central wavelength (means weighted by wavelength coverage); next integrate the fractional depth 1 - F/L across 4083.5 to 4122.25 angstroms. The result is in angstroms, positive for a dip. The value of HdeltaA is 7.3 angstroms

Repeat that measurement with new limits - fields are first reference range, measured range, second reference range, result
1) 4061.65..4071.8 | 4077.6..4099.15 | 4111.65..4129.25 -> 2.67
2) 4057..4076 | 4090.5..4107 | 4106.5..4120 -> 2.62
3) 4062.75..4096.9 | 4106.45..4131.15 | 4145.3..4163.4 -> 1.57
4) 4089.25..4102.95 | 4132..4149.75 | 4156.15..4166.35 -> -1.69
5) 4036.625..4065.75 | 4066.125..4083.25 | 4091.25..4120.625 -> -1.51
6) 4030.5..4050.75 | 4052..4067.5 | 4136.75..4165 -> 0.48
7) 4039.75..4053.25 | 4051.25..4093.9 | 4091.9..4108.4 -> -4.88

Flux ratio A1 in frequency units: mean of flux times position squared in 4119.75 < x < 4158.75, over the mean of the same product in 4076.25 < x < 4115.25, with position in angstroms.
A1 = 1.22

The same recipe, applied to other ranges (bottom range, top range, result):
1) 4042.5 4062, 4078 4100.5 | 0.86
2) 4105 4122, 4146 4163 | 1.24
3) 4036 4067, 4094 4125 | 0.81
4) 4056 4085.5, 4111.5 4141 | 1.00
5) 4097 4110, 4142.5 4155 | 1.36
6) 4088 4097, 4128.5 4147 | 1.28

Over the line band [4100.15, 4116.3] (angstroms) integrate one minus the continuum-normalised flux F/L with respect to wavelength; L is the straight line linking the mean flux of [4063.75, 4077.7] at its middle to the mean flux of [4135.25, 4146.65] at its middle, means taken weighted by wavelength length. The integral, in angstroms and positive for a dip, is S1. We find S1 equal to 3.4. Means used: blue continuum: 17.3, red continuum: 17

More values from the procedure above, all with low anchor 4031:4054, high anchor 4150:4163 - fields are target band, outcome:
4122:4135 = -0.5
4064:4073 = 0.2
